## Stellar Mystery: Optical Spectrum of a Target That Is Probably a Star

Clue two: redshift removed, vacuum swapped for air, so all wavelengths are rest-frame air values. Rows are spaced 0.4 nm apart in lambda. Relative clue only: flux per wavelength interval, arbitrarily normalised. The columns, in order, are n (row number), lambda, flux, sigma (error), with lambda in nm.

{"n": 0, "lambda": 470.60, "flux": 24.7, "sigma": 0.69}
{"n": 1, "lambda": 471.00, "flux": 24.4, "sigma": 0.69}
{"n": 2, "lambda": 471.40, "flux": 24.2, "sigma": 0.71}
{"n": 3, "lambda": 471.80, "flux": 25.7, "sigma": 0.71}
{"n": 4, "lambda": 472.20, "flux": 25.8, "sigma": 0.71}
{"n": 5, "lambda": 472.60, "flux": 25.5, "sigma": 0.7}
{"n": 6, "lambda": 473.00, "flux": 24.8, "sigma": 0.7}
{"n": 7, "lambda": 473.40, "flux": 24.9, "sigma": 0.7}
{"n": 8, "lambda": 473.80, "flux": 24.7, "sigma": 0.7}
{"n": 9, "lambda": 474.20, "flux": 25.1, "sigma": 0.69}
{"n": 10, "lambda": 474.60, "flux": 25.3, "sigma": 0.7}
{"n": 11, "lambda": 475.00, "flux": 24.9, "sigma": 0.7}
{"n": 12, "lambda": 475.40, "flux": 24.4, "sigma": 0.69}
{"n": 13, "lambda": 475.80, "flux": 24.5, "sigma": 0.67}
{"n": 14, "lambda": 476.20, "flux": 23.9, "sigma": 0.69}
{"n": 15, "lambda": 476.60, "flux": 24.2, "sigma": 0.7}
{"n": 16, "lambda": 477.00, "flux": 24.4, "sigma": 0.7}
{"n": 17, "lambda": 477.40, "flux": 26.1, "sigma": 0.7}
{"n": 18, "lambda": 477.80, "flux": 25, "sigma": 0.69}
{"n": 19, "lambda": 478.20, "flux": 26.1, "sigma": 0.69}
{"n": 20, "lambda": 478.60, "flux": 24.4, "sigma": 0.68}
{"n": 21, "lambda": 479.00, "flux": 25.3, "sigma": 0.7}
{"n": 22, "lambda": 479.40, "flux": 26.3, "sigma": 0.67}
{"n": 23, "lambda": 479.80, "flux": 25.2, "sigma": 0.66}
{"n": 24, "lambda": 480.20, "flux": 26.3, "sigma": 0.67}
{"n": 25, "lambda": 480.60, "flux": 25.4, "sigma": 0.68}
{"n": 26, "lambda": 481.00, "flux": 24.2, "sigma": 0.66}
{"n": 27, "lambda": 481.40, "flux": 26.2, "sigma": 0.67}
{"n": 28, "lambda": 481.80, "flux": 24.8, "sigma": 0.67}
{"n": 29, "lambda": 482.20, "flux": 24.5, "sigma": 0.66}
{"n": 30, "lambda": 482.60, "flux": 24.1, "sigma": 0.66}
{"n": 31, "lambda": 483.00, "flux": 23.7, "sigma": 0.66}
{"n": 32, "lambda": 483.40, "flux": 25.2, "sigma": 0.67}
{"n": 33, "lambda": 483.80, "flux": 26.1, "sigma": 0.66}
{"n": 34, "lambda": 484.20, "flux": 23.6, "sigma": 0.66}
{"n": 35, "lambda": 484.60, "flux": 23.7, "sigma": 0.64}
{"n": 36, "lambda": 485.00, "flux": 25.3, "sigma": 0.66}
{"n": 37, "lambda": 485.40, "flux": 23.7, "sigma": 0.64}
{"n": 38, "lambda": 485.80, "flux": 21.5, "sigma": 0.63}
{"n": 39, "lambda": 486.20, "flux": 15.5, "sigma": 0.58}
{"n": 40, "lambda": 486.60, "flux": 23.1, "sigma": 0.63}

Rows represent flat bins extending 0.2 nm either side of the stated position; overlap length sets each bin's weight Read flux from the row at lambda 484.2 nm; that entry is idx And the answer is 23.6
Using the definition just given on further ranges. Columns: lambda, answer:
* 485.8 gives 21.5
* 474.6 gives 25.3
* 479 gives 25.3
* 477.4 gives 26.1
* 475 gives 24.9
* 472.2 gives 25.8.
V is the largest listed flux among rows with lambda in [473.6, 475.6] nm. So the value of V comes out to 25.3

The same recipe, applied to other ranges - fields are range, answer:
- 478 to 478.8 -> 26.1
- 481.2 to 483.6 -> 26.2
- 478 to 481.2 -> 26.3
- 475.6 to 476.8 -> 24.5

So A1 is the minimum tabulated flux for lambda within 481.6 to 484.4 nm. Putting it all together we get 23.6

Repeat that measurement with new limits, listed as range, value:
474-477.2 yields 23.9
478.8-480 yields 25.2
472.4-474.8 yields 24.7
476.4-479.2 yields 24.2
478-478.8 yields 24.4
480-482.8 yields 24.1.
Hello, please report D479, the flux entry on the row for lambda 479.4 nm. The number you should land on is 26.3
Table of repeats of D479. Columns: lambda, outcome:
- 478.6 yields 24.4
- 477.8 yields 25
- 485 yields 25.3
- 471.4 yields 24.2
